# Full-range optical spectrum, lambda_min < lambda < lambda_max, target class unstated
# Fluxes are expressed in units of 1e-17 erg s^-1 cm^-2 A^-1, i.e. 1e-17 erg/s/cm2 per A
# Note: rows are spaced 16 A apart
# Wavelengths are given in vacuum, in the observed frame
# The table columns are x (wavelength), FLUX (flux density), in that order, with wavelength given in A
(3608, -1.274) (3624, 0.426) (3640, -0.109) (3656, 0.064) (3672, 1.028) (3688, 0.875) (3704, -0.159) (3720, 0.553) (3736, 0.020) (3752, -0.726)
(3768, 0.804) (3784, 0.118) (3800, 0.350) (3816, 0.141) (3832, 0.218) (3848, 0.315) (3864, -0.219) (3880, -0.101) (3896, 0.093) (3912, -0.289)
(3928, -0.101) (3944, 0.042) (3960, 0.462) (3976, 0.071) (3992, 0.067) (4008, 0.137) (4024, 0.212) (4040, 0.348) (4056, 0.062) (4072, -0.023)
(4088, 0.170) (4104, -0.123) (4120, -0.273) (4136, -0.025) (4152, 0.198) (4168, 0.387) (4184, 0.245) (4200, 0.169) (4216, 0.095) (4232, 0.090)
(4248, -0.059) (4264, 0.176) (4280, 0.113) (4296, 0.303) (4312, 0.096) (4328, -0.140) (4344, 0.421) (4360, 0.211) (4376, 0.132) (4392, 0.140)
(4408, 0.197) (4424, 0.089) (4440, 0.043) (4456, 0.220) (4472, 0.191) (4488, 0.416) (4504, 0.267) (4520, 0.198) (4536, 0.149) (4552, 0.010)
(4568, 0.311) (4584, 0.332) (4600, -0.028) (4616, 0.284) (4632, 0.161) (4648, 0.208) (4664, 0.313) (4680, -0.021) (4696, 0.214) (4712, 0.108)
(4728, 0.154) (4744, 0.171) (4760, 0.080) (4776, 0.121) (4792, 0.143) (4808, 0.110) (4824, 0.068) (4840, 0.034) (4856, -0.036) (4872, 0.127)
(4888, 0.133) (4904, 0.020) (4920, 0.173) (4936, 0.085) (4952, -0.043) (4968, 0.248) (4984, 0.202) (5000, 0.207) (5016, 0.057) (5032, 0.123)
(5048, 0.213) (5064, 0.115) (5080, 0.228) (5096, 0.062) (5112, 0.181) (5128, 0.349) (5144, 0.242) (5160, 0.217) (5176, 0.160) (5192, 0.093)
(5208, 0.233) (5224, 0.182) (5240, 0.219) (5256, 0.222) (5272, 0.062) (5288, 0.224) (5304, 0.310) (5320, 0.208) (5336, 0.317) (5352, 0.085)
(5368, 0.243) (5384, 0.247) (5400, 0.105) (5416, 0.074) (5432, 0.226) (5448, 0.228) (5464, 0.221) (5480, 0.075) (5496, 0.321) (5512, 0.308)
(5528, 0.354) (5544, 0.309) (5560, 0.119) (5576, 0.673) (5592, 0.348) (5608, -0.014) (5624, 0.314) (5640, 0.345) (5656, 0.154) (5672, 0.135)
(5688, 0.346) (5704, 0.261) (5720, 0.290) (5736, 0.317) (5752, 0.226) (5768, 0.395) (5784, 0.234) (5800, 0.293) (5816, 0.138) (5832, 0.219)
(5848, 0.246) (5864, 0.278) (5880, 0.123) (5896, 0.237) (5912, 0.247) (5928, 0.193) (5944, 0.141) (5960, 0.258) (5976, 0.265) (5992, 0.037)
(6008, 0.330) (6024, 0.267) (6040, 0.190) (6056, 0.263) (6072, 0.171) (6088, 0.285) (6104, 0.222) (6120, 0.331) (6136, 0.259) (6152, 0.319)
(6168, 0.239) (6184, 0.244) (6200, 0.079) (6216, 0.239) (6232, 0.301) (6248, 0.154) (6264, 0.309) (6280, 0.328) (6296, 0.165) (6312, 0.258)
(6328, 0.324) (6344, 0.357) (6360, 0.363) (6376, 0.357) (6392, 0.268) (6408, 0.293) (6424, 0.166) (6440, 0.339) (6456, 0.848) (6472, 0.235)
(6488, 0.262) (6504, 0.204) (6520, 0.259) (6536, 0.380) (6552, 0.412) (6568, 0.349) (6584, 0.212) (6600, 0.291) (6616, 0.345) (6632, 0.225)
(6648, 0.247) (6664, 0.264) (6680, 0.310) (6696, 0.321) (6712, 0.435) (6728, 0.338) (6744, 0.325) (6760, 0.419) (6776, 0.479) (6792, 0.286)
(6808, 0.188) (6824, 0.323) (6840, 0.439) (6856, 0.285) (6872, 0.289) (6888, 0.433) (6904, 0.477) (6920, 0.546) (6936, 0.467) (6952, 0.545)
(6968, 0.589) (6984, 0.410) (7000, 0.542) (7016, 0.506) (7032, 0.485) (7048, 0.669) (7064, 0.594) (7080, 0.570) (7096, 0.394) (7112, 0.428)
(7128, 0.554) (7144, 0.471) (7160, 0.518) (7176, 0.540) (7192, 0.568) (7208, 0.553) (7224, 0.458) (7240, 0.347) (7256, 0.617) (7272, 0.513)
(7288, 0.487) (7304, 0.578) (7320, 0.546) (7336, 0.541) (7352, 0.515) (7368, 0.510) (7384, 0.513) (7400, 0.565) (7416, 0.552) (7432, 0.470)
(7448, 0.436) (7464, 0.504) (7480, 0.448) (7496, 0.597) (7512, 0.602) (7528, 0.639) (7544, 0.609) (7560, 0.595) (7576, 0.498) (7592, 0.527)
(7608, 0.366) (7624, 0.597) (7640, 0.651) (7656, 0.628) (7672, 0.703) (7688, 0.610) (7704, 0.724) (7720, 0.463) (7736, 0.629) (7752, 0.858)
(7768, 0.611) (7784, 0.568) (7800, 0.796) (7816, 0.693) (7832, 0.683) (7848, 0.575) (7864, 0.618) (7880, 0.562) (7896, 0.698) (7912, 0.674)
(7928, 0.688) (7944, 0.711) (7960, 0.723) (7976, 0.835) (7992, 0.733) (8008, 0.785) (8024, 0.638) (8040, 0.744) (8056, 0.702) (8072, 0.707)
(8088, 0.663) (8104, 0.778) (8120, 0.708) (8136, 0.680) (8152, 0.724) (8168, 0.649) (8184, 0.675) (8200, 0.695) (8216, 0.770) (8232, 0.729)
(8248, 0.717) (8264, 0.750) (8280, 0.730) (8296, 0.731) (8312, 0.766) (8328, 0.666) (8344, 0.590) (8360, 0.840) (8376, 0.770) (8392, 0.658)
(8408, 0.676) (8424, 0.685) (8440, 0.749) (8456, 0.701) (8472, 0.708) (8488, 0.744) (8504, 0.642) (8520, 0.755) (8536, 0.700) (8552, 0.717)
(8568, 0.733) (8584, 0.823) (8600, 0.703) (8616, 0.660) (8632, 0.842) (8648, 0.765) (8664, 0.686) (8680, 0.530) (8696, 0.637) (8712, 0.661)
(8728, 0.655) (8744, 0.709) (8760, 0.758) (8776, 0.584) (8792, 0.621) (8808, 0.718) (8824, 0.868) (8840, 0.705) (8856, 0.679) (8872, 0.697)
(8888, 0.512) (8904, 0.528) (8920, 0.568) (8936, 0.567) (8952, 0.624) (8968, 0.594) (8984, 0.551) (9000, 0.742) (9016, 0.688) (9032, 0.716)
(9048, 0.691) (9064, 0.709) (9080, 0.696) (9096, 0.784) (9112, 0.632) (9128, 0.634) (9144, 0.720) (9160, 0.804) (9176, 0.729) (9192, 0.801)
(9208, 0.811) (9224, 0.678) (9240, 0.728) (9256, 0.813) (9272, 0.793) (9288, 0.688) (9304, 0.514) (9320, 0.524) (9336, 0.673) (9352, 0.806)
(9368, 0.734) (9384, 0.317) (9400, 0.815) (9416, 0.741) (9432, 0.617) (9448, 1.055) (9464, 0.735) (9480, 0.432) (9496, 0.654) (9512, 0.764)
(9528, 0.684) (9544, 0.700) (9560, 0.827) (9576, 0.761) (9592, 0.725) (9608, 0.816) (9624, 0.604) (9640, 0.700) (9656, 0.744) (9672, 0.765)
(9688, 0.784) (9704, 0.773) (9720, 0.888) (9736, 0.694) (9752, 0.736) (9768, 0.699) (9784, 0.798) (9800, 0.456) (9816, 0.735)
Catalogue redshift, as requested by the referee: 0.731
